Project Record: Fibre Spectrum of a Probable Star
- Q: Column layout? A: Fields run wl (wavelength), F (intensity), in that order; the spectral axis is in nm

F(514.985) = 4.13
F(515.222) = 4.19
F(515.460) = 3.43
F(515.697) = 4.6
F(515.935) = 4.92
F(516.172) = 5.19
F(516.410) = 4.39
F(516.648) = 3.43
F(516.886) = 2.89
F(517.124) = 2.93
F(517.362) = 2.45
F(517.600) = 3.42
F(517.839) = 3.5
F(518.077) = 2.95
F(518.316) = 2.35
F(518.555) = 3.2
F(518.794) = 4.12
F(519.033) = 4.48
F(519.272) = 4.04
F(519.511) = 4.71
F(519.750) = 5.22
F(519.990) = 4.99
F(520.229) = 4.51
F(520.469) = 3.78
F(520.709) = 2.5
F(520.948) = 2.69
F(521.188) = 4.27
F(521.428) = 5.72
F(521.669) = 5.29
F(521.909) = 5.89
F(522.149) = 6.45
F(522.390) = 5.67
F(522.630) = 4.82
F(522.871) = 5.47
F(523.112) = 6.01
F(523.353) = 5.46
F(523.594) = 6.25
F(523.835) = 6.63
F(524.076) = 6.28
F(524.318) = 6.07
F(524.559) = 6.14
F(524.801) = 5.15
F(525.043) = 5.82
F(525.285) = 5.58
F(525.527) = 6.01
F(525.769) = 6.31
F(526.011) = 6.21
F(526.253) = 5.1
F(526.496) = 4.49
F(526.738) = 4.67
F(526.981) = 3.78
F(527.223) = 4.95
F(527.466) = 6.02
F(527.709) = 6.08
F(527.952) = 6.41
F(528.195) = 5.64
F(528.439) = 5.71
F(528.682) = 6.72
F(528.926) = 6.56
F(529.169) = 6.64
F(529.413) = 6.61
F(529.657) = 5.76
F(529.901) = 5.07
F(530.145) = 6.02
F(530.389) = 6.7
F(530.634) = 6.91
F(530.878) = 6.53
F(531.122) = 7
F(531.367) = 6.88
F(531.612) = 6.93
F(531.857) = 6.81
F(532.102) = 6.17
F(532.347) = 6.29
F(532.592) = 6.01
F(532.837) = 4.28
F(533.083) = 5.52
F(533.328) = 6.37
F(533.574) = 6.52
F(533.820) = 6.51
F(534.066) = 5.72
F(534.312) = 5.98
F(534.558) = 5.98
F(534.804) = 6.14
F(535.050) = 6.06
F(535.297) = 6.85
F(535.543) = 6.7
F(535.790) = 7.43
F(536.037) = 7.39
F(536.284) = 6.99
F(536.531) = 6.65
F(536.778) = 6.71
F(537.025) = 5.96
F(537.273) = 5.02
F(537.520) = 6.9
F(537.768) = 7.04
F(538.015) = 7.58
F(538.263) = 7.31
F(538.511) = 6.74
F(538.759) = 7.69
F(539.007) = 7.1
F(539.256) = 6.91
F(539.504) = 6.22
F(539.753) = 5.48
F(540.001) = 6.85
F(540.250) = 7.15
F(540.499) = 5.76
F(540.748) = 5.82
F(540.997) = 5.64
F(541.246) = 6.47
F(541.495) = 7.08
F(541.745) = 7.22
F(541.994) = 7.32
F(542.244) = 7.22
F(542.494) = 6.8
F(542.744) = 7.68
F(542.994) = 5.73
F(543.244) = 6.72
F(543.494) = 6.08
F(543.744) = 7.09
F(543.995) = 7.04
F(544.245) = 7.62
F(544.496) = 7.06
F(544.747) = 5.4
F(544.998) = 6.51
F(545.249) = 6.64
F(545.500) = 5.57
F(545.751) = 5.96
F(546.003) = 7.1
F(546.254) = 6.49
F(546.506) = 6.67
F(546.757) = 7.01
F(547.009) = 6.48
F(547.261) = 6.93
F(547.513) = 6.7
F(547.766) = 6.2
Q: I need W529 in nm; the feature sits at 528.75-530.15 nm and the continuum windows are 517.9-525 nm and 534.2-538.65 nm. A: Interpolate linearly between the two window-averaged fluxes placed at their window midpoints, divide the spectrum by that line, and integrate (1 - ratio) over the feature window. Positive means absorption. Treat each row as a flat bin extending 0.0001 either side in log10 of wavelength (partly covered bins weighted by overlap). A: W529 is -0.079 nm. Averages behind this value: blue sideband 4.87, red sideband 6.64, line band 6.14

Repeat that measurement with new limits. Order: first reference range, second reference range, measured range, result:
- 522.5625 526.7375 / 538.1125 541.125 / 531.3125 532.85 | -0.04 nm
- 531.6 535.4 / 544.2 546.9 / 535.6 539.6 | -0.39 nm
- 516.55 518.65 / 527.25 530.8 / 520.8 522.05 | -0.20 nm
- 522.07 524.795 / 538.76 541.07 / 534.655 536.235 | -0.12 nm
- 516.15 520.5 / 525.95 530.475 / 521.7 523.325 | -0.38 nm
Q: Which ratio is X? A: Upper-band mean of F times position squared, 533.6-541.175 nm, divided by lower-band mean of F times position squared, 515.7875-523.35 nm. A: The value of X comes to 1.6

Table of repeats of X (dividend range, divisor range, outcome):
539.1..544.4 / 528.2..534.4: 1.11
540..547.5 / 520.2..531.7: 1.25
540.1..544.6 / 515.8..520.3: 1.91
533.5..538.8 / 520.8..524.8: 1.26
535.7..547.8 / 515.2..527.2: 1.53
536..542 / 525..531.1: 1.18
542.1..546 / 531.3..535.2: 1.13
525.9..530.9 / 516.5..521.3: 1.67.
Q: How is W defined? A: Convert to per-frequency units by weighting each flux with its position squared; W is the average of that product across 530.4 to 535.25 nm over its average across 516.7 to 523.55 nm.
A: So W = 1.5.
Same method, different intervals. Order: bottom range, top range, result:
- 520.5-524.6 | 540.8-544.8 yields 1.37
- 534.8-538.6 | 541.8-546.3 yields 1.02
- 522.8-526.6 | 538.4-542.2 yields 1.21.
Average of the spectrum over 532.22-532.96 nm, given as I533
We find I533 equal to 5.53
